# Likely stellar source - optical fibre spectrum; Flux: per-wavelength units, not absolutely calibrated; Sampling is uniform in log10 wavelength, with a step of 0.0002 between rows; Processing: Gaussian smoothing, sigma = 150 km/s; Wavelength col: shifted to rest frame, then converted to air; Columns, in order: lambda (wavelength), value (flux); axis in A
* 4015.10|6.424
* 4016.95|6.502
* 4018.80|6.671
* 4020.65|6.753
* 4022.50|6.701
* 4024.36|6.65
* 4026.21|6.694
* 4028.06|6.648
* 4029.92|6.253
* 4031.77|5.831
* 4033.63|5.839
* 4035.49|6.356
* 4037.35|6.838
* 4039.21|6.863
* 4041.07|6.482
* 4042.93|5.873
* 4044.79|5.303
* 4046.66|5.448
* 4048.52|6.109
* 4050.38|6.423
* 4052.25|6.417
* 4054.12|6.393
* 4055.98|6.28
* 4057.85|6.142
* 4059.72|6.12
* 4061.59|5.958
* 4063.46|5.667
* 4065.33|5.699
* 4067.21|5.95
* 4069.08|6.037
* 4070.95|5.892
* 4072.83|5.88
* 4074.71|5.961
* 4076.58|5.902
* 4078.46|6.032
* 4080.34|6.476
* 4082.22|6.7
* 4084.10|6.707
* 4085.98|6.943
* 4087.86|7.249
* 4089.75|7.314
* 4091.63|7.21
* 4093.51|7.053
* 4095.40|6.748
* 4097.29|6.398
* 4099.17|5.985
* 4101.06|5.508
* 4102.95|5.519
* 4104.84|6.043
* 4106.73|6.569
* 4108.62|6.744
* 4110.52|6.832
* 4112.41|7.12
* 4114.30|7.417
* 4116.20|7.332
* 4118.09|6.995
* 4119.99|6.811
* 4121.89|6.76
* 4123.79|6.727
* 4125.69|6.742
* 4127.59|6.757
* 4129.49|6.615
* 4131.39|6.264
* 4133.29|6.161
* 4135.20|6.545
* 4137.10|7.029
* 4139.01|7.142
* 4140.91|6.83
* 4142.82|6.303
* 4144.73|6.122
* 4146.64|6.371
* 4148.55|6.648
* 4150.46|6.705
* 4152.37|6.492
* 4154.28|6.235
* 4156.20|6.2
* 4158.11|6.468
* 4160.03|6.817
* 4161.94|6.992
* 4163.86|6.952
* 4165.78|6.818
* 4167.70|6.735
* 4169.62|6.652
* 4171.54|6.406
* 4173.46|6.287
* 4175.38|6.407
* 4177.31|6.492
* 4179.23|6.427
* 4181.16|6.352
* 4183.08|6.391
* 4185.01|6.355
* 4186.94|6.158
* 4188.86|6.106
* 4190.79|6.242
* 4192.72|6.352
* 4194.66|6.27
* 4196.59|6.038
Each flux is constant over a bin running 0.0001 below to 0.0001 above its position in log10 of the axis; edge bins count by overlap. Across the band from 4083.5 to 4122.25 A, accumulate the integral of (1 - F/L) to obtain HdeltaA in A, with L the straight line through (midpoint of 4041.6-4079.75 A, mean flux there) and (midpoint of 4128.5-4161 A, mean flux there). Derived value -2.9 A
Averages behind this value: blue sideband 5.98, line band 6.73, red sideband 6.53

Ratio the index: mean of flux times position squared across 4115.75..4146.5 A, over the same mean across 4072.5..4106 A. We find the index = 1.1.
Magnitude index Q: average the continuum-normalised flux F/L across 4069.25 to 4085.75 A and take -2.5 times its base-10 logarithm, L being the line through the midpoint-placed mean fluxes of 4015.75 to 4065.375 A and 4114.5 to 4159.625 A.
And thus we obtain 0.03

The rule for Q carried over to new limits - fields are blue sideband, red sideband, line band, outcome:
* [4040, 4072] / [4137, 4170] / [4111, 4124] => -0.10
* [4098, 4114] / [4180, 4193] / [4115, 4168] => -0.06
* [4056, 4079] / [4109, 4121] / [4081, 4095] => -0.09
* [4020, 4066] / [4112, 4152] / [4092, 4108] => 0.05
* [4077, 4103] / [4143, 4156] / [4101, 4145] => -0.03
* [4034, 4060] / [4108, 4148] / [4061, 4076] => 0.08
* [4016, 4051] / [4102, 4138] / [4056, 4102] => 0.03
